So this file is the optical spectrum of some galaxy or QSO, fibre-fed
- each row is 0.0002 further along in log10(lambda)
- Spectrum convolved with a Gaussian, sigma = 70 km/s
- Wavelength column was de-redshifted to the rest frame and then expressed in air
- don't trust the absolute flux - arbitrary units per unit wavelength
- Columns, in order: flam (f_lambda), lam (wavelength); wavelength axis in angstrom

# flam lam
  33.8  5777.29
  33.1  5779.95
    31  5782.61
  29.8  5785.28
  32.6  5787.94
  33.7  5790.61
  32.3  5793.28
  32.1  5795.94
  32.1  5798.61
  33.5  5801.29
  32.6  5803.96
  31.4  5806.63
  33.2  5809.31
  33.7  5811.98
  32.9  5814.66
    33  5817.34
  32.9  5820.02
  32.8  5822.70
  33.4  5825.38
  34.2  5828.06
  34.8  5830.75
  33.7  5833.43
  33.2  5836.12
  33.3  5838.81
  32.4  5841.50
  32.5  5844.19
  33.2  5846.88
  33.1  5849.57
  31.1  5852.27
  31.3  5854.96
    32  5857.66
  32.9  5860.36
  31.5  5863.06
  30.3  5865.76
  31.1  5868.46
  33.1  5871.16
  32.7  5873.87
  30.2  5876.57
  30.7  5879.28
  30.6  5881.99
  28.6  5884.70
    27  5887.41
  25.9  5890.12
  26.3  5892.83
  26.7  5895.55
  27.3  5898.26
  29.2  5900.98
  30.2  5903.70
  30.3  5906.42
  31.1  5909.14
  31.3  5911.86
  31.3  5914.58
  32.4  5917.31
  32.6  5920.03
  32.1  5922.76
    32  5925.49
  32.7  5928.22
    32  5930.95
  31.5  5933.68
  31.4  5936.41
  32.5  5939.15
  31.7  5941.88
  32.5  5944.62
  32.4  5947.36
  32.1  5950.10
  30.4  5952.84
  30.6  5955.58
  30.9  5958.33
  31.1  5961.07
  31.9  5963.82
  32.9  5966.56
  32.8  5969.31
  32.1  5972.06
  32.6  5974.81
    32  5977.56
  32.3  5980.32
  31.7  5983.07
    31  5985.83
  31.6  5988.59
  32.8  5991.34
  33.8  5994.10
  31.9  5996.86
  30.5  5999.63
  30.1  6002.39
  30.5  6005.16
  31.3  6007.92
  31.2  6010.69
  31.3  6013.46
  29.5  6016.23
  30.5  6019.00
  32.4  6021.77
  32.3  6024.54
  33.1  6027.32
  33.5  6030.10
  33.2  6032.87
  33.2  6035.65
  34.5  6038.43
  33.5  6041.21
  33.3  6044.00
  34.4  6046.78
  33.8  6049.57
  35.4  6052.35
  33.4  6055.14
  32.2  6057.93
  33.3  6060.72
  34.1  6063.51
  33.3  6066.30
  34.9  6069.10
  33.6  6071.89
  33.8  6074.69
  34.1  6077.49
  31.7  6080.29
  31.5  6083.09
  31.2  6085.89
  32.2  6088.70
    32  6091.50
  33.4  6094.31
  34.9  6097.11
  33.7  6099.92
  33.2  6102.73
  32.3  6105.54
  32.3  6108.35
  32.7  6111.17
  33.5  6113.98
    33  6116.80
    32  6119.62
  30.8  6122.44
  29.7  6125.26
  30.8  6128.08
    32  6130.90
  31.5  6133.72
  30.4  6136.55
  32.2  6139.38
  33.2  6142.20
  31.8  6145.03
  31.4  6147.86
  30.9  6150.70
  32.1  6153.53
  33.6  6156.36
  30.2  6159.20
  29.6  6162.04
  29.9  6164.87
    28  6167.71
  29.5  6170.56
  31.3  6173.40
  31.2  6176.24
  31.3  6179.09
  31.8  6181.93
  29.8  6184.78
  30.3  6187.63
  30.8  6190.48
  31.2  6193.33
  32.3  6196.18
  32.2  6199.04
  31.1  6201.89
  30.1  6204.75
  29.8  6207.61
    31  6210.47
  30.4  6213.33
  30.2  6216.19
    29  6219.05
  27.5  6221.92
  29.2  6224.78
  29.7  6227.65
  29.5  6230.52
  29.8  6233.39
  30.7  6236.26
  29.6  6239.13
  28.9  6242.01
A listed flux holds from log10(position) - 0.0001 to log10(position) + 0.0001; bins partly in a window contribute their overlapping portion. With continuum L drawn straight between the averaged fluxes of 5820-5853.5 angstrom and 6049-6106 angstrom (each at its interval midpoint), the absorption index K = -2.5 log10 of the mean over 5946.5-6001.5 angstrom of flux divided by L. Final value 0.045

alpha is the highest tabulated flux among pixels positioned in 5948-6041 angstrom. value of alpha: 34.5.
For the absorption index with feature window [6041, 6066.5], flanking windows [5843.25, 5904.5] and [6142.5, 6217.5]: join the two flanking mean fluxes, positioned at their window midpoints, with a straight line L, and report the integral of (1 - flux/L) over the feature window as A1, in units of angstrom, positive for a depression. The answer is -2.5 angstrom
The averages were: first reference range 30.3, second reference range 30.9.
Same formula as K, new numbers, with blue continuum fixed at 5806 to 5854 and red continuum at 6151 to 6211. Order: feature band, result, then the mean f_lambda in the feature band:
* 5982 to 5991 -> 0.016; 31.6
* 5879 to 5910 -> 0.146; 28.5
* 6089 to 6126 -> -0.045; 32.6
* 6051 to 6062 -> -0.065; 33.6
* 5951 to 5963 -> 0.048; 30.8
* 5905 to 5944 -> 0.022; 31.8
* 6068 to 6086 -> -0.054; 33.1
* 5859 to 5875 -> 0.030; 31.9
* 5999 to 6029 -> 0.024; 31.2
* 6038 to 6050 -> -0.071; 33.8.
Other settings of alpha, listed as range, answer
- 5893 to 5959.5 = 32.7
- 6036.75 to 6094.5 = 35.4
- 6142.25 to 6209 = 33.6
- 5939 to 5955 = 32.5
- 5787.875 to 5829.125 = 34.2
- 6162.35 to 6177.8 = 31.3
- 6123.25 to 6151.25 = 33.2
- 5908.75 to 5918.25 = 32.4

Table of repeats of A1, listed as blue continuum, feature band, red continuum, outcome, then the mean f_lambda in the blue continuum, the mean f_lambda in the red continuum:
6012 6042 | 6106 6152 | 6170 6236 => -0.8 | 32.4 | 30.4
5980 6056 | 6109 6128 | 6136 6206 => -0.2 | 32.4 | 31.1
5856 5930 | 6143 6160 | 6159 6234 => -0.8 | 30.5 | 30.3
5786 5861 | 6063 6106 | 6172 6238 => -2.6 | 32.8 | 30.4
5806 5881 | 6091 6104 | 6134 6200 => -0.9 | 32.5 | 31.1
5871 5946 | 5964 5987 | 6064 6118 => -0.5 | 30.5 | 33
